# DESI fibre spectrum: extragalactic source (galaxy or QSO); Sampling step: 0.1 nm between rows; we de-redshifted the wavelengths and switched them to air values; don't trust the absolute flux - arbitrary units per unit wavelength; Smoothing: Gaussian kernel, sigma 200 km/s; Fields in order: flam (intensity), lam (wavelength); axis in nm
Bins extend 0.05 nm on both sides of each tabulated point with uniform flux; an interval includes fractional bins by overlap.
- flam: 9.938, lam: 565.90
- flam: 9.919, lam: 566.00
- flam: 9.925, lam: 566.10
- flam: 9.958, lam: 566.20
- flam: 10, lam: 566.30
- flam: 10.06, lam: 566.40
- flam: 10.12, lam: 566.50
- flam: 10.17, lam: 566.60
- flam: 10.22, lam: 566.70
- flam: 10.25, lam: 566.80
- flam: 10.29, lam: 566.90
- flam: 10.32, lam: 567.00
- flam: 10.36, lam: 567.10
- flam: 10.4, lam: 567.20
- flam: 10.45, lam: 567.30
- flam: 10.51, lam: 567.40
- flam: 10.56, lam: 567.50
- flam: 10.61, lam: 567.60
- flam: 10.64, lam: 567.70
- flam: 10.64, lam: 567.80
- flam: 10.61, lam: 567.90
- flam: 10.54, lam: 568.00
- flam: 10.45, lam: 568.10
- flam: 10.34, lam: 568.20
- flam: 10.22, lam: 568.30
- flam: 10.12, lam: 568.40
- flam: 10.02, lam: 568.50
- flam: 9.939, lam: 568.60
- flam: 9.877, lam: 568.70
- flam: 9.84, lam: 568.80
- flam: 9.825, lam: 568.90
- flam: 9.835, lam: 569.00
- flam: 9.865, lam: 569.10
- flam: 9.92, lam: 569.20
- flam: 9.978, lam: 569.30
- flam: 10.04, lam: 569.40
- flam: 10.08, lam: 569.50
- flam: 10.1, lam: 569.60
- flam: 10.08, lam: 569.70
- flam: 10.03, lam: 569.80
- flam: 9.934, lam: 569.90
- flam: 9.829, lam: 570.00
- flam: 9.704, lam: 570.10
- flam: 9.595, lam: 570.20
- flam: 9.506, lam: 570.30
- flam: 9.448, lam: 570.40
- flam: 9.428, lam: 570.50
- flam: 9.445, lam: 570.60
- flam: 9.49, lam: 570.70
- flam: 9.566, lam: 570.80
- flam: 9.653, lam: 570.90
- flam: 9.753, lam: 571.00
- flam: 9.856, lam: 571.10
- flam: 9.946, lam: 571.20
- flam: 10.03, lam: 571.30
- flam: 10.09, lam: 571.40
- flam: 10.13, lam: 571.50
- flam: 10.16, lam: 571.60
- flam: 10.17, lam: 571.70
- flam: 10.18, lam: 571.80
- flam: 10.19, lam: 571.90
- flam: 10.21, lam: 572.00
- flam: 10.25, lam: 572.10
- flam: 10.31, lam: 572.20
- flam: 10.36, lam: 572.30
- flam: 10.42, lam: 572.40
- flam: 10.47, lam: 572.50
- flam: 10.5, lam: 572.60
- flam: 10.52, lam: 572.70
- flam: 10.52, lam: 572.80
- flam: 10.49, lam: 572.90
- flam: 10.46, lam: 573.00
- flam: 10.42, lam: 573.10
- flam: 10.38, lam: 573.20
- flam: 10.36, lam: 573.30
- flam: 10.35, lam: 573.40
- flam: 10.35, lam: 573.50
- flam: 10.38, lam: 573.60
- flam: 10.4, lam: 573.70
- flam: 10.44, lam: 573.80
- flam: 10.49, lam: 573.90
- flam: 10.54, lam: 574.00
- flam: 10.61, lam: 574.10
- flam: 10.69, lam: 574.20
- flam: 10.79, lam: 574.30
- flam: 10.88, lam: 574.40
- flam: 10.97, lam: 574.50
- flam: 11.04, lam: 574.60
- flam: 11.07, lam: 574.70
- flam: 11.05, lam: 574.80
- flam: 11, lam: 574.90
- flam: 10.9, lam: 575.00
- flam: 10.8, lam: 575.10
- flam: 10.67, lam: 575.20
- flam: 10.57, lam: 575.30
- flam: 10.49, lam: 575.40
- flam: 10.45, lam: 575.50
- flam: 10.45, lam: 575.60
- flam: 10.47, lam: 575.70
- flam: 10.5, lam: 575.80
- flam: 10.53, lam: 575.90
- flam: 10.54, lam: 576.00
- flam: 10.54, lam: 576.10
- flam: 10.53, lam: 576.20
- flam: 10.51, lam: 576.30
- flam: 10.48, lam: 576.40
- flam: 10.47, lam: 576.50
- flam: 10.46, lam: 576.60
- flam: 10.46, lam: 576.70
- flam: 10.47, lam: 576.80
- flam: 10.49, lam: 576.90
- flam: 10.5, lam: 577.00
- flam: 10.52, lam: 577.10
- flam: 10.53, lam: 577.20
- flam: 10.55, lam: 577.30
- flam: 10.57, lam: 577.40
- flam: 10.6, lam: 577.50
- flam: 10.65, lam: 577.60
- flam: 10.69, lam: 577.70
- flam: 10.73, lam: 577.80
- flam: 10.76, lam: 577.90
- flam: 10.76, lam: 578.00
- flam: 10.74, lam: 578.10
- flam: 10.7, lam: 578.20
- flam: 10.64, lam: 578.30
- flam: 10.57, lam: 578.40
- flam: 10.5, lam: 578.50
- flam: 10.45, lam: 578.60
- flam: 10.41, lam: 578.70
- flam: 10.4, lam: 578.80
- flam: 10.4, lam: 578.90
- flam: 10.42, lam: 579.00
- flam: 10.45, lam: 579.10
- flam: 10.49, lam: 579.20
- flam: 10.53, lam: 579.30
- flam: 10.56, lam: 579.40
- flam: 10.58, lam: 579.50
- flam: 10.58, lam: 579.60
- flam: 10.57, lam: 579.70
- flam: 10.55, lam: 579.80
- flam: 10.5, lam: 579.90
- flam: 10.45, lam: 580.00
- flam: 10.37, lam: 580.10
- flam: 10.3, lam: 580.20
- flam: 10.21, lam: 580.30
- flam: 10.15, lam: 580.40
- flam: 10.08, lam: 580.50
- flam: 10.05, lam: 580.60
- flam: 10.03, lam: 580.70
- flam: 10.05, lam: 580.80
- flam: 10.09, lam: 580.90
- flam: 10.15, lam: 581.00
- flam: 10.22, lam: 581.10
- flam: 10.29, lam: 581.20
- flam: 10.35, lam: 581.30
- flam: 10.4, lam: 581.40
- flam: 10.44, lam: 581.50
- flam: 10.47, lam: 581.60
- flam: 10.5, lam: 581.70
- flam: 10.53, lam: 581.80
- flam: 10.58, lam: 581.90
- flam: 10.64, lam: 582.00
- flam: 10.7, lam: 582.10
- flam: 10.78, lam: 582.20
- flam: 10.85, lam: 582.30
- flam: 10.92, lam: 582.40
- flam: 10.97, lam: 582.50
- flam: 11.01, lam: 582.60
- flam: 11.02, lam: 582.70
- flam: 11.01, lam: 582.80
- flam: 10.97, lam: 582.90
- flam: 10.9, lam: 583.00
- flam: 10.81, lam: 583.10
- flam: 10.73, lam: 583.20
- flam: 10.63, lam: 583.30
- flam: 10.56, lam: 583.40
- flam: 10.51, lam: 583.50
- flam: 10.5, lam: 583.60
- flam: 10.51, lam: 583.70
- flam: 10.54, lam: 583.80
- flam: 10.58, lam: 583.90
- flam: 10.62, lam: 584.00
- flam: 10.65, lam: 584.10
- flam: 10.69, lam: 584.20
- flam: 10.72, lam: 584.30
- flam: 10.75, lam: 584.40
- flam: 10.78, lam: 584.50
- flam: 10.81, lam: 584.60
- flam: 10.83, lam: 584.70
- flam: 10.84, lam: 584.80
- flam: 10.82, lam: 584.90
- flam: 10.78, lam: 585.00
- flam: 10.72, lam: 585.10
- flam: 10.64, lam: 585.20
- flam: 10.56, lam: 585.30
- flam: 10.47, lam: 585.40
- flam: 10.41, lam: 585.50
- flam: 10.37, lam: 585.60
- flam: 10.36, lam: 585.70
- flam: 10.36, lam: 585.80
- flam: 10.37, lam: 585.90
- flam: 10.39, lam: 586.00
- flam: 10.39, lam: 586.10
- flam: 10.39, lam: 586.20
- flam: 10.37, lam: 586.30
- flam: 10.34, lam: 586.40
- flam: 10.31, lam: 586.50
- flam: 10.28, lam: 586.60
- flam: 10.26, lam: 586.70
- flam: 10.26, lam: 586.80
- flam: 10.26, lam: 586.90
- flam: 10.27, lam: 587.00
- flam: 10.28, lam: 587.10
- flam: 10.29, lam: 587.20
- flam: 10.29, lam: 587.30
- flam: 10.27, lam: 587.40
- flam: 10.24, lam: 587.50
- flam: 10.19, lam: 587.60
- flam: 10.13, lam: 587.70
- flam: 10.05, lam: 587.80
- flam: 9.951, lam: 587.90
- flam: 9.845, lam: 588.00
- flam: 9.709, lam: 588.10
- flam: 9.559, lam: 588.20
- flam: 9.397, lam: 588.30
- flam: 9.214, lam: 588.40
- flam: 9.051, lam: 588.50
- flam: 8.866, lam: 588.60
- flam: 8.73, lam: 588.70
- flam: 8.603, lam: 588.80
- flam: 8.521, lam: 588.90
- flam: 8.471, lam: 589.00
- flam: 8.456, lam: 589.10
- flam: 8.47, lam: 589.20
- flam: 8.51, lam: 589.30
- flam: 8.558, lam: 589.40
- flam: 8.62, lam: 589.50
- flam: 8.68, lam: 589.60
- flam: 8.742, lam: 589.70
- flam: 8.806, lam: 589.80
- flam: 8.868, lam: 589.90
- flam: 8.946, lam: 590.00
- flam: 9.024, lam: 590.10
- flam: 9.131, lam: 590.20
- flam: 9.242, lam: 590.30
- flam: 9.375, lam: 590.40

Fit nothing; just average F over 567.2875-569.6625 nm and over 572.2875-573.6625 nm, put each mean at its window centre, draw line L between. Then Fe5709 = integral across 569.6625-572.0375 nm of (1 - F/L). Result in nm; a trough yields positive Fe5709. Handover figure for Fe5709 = 0.11 nm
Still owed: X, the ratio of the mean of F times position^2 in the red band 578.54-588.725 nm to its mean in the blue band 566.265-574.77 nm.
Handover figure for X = 1.06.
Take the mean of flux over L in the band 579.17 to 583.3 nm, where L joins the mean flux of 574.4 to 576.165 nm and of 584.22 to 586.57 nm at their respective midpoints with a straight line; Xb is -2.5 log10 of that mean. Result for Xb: 0.010 mag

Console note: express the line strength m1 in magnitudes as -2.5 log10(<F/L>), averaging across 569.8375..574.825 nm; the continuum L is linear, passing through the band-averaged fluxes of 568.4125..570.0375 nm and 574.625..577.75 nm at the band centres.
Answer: 0.00 mag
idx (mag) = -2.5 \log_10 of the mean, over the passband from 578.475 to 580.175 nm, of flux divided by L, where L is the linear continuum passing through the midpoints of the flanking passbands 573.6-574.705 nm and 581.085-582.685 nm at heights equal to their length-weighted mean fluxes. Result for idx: 0.02 mag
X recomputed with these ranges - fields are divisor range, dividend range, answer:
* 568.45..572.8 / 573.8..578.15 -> 1.09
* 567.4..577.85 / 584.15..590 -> 1.01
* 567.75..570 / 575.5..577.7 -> 1.07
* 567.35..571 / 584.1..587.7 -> 1.11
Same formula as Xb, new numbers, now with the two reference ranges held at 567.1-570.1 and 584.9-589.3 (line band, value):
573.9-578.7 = -0.06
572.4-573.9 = -0.03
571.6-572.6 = -0.02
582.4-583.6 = -0.09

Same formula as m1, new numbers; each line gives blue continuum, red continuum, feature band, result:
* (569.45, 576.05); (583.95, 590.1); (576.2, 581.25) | -0.03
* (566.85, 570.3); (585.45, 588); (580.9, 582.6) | -0.03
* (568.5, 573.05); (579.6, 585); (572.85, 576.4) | -0.04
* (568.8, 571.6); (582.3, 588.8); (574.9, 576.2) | -0.06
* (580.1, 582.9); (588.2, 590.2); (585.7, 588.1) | -0.11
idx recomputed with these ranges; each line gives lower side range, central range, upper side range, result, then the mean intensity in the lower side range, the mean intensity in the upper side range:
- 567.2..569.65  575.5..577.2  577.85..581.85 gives -0.01 mag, 10.2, 10.4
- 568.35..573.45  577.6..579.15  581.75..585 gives -0.01 mag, 10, 10.7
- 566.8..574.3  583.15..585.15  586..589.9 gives -0.10 mag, 10.2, 9.57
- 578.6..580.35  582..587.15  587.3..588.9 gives -0.07 mag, 10.5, 9.58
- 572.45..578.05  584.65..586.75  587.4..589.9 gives -0.11 mag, 10.6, 9.16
